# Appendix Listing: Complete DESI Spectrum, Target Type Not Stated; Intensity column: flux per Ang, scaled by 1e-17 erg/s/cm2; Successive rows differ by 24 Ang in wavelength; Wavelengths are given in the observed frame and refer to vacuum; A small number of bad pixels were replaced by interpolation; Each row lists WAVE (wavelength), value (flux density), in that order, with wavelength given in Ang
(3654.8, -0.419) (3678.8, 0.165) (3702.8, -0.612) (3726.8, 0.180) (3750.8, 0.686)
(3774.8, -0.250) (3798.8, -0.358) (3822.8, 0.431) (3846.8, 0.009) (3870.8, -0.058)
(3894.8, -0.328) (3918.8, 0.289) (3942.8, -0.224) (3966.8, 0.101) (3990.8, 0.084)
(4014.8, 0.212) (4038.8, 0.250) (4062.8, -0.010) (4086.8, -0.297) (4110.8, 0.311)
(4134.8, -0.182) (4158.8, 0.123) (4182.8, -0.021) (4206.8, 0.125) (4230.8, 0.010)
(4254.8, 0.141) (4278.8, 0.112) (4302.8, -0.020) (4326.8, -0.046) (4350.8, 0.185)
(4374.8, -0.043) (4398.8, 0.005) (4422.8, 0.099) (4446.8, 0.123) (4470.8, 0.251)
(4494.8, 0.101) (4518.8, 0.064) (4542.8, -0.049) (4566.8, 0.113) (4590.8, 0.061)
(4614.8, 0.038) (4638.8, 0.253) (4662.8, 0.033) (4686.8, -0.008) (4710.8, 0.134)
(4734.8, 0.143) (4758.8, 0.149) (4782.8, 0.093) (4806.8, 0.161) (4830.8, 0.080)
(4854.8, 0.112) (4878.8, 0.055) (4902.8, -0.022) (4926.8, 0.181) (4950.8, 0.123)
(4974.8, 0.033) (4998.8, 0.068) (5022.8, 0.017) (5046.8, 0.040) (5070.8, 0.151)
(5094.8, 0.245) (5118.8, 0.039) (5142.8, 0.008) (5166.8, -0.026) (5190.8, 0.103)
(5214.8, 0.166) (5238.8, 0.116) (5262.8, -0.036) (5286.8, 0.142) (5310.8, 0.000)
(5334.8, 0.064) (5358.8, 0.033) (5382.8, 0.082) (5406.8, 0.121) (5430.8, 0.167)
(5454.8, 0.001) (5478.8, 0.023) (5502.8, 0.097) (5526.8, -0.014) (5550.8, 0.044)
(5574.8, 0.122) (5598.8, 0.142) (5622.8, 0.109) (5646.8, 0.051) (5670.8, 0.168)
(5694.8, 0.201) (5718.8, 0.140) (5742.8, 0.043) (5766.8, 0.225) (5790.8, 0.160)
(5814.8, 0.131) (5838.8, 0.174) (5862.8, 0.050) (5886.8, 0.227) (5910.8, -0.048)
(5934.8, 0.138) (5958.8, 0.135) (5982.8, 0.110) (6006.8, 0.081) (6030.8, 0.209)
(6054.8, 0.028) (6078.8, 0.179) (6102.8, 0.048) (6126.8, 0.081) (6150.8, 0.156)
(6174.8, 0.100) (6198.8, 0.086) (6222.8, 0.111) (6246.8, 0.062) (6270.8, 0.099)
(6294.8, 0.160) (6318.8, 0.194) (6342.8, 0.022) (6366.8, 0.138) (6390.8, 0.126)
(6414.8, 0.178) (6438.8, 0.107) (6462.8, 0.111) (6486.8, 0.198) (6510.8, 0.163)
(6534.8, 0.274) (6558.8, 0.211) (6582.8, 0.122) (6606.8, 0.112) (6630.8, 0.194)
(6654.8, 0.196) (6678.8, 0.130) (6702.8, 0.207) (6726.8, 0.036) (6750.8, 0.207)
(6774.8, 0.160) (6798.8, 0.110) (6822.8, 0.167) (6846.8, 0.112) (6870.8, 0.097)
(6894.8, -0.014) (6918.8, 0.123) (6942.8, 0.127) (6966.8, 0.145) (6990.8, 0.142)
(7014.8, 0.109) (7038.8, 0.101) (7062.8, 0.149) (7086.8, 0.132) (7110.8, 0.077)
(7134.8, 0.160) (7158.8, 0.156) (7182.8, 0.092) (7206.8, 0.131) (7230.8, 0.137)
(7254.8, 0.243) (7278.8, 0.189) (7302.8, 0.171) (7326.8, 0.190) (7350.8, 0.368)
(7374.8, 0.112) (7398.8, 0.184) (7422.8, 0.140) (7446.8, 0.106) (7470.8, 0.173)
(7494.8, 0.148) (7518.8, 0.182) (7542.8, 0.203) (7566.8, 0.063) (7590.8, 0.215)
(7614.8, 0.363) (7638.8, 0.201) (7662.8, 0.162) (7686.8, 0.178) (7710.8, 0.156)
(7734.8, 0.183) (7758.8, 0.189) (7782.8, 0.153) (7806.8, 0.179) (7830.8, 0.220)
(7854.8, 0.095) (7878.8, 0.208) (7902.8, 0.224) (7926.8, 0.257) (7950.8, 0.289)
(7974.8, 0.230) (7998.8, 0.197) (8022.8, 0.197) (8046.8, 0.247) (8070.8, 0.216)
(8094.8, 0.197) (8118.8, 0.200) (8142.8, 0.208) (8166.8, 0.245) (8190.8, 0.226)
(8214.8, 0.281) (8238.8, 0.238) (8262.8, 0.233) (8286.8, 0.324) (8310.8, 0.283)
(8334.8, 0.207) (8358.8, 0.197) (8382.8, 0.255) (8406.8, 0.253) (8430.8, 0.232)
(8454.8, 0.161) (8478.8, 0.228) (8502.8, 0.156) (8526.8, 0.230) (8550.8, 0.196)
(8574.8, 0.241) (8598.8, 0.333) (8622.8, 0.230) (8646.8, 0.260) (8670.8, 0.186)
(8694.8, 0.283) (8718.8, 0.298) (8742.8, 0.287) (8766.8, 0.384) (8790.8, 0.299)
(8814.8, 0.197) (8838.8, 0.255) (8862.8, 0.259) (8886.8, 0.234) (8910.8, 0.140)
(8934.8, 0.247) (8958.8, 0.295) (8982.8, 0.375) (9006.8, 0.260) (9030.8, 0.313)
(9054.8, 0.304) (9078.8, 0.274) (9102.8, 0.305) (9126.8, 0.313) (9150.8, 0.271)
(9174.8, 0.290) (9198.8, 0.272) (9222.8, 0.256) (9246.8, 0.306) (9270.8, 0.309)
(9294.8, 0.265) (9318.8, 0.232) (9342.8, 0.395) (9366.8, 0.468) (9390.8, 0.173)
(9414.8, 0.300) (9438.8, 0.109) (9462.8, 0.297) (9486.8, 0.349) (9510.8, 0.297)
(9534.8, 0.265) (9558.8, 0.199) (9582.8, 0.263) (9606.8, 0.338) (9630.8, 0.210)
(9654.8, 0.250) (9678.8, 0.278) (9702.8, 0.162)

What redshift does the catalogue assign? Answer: 0.970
